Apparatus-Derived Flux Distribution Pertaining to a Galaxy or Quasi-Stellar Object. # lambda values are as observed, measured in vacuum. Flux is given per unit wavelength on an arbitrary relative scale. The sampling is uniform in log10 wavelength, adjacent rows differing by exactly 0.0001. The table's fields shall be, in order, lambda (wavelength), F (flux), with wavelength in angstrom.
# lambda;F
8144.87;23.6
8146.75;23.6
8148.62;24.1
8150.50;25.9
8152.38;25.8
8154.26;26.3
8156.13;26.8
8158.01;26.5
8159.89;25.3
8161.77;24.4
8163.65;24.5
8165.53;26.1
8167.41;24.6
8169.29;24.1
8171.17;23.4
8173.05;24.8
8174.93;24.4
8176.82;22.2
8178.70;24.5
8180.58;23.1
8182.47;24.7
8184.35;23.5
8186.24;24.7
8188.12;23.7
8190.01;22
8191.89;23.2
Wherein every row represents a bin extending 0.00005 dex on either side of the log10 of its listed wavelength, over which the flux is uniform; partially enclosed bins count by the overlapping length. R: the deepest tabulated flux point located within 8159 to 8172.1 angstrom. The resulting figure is 23.4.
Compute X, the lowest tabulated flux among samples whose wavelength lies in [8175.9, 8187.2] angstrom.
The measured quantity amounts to 22.2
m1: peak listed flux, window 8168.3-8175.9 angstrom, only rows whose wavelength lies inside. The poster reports 24.8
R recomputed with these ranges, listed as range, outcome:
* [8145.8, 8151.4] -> 23.6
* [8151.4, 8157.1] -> 25.8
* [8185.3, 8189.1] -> 23.7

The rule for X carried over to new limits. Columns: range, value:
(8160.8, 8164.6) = 24.4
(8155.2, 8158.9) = 26.5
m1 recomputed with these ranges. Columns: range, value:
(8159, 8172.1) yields 26.1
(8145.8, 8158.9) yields 26.8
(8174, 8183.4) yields 24.7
